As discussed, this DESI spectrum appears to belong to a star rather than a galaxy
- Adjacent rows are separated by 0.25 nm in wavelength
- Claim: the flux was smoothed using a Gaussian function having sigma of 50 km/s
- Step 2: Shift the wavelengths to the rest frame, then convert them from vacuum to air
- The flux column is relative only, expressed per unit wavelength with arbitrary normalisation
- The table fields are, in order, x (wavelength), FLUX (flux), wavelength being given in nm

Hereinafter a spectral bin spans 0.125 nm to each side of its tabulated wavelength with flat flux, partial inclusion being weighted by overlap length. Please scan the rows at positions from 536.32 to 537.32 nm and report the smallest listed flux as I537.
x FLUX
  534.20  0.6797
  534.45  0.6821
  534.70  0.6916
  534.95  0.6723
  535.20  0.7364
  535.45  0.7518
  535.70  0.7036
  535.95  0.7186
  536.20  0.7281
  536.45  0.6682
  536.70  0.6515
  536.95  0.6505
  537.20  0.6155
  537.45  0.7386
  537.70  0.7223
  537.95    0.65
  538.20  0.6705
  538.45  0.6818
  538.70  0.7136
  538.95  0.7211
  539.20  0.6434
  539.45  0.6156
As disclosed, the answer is 0.6155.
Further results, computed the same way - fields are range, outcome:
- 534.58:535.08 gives 0.6723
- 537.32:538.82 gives 0.65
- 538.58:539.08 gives 0.7136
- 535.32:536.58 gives 0.6682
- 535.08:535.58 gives 0.7364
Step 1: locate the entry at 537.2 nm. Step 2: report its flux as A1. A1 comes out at 0.6155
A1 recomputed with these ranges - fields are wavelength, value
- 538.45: 0.6818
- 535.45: 0.7518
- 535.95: 0.7186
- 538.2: 0.6705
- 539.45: 0.6156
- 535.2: 0.7364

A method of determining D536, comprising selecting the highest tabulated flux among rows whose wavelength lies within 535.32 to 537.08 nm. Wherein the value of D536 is 0.7518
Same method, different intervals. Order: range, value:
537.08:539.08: 0.7386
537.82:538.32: 0.6705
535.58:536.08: 0.7186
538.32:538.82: 0.7136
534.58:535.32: 0.7364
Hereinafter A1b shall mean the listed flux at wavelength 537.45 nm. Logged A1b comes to 0.7386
